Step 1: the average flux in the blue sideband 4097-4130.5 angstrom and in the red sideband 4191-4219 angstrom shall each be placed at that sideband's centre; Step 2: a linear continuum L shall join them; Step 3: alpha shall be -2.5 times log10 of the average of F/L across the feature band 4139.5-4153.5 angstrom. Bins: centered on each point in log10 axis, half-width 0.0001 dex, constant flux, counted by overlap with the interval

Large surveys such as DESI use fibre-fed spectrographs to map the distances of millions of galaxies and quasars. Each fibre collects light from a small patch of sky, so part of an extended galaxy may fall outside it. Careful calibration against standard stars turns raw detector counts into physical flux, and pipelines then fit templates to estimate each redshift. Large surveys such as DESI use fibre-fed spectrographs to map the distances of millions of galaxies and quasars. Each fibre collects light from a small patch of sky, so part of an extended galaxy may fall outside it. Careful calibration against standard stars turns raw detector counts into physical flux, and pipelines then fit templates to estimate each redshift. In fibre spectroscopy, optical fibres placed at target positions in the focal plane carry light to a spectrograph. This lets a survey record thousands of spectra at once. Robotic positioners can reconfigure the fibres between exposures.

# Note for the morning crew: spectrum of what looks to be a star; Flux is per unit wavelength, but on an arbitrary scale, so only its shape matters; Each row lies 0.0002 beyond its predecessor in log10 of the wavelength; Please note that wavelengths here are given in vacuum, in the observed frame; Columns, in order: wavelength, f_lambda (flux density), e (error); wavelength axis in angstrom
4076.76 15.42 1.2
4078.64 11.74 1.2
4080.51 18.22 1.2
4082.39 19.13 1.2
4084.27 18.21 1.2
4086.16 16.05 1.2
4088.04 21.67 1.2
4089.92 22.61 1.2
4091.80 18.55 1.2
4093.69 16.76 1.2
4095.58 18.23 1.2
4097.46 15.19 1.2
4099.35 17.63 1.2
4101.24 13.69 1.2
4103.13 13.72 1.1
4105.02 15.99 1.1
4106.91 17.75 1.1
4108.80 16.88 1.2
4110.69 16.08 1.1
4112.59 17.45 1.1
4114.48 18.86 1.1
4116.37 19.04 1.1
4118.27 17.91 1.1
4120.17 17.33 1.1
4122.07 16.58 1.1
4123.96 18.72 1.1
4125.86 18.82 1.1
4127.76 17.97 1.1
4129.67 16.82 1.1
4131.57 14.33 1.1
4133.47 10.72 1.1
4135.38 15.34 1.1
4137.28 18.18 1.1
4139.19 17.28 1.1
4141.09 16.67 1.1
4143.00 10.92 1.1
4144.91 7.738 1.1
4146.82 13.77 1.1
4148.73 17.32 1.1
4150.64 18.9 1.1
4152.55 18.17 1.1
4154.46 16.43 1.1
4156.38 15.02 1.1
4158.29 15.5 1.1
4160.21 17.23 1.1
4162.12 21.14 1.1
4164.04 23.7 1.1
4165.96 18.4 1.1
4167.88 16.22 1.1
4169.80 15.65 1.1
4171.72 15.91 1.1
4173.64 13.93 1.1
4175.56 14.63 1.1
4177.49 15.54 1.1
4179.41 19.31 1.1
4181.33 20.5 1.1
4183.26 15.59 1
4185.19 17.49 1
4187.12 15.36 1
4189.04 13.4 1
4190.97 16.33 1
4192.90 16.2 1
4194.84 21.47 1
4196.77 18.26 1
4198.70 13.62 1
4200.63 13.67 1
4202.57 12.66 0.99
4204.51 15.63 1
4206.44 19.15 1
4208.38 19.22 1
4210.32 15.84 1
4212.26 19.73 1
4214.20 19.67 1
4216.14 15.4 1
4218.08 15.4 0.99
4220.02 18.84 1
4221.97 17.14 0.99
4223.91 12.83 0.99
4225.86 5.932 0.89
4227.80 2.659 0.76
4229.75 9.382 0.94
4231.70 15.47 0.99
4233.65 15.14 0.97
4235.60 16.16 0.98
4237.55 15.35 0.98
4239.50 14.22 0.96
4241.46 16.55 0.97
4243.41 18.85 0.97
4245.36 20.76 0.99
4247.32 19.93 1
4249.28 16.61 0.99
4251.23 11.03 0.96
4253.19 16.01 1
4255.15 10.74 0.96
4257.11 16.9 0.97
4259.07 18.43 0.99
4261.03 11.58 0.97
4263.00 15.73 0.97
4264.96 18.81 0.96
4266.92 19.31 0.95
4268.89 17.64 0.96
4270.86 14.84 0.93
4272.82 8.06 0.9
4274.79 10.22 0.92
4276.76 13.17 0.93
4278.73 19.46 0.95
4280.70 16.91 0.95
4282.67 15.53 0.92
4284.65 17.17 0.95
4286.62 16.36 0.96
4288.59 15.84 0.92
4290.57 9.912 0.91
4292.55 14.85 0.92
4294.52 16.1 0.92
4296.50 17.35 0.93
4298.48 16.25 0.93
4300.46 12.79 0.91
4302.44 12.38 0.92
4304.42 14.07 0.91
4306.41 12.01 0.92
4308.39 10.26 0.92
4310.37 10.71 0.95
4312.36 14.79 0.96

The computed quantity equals 0.141 mag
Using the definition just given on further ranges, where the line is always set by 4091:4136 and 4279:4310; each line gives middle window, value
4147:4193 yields -0.06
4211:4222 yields -0.15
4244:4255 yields -0.10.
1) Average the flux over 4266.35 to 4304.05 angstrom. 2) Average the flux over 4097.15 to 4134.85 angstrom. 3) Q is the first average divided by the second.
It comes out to 0.90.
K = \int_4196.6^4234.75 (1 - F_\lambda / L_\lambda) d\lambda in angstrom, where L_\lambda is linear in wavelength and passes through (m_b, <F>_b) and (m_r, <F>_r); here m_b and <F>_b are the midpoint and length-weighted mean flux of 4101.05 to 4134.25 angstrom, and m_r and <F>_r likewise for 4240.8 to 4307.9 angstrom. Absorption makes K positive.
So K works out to 2.7 angstrom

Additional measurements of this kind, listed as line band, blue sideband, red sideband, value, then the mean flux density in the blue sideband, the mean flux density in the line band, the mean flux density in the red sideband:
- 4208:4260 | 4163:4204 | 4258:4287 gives 2.2 angstrom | 16.6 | 15.3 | 15.5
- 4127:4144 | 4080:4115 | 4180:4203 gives 1.7 angstrom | 17.5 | 15.3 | 16.3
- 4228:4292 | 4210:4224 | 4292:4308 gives 1.8 angstrom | 17.2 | 15.2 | 14.3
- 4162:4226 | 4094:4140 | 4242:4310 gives -2.9 angstrom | 16.7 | 16.7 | 15.1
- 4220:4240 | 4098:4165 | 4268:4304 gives 3.5 angstrom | 16.6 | 12.7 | 14.7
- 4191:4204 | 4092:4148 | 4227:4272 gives -0.3 angstrom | 16.1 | 16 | 15.3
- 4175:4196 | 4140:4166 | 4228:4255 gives -1.2 angstrom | 16.4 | 16.9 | 15.3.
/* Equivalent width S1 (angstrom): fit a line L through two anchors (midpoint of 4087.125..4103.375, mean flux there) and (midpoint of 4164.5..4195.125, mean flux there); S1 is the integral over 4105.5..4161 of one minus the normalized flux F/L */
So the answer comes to 2.9 angstrom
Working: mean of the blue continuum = 17.7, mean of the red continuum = 16.6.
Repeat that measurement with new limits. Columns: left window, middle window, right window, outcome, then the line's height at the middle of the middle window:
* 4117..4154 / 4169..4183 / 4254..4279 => -0.7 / 15.7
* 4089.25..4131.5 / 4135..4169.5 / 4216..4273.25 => 0.0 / 16.6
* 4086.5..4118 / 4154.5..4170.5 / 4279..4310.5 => -1.2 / 16.6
